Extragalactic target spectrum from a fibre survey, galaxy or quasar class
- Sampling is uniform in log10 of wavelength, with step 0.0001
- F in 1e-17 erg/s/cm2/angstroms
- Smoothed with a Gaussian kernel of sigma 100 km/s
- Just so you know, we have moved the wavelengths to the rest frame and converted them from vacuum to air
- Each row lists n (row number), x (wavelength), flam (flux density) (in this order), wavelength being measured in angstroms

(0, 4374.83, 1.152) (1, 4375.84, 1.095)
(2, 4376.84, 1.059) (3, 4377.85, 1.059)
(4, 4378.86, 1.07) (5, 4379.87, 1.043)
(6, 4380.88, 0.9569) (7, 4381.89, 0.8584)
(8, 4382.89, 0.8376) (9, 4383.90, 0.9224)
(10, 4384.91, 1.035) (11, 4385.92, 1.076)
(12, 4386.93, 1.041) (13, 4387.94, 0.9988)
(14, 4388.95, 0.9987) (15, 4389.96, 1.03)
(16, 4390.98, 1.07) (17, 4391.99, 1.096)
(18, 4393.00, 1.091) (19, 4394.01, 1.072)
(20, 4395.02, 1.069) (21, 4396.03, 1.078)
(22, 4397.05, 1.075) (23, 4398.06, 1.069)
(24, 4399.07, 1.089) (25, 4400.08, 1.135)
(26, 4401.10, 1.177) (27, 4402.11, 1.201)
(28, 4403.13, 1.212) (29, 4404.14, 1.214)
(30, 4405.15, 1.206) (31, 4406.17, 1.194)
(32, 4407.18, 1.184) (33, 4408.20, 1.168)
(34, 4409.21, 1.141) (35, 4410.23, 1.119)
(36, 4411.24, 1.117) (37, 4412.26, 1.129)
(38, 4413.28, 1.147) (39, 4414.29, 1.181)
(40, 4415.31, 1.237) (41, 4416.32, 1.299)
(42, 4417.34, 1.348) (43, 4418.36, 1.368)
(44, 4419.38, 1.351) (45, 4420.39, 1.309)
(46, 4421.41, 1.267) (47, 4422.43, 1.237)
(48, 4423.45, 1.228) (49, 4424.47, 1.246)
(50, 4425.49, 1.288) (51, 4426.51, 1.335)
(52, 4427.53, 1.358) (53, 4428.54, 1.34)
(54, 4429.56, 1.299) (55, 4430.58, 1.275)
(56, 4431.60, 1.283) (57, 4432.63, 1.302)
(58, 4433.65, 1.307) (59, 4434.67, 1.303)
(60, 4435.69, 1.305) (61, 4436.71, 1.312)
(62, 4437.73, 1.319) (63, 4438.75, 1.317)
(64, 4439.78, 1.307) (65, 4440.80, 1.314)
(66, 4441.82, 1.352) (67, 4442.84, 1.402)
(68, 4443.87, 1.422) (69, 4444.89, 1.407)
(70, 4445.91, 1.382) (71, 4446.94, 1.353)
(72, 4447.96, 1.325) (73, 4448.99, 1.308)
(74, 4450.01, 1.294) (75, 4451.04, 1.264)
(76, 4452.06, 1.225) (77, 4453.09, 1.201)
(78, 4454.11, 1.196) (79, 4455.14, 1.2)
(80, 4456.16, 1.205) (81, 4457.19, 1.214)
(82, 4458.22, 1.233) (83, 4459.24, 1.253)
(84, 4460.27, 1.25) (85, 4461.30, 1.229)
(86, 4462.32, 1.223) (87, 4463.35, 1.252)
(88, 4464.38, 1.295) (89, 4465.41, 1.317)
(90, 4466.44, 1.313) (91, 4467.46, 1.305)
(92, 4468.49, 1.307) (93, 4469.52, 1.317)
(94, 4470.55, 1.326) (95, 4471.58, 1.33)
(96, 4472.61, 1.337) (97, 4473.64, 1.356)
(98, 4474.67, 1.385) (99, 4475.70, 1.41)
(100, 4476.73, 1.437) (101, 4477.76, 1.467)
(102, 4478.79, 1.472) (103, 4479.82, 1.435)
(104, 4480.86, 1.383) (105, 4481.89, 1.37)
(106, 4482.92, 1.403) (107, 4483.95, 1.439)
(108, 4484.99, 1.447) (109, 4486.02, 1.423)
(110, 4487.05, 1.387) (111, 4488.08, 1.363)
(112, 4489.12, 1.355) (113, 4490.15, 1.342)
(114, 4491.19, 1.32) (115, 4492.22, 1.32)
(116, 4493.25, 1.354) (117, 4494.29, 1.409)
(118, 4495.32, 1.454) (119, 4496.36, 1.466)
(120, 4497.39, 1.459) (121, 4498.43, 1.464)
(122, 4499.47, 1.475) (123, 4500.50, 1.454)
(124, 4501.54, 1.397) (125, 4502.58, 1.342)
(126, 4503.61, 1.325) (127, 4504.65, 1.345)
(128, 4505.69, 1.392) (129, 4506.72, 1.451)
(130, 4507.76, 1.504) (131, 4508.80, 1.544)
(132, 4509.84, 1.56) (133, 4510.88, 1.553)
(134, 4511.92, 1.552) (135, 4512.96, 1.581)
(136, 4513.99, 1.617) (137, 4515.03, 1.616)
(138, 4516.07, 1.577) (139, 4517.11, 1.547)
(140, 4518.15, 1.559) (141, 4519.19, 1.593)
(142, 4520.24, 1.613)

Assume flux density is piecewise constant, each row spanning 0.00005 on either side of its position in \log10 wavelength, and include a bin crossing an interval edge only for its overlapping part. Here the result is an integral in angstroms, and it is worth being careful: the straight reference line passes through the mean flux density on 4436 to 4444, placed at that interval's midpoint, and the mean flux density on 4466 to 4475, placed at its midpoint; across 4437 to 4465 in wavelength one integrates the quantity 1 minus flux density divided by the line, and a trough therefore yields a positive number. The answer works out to 1.0 angstroms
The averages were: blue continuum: 1.34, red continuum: 1.33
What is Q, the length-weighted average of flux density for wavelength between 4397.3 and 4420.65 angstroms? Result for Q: 1.2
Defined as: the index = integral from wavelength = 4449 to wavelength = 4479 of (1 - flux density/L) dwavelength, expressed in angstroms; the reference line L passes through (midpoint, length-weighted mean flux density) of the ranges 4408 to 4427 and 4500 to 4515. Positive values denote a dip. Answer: 1.48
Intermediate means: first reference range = 1.24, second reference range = 1.48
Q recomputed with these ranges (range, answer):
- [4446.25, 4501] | 1.34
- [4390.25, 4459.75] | 1.24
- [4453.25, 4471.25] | 1.26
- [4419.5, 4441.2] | 1.3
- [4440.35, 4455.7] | 1.31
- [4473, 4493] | 1.39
